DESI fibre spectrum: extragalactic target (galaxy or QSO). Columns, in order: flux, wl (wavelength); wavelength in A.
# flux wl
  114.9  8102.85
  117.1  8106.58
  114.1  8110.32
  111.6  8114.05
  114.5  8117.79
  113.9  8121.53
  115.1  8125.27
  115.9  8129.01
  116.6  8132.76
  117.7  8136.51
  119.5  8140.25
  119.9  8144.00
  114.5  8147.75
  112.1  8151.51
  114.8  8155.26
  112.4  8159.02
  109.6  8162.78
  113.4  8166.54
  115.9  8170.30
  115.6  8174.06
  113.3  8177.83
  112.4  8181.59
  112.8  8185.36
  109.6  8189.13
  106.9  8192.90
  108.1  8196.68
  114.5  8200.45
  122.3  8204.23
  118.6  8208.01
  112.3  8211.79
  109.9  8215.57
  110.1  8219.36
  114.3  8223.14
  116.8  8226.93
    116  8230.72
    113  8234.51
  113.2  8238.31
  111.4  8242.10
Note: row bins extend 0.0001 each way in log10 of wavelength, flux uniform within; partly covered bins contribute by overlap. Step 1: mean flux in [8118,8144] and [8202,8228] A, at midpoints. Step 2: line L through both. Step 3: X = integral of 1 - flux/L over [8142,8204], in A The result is 1.38 A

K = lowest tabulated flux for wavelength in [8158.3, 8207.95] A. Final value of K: 106.9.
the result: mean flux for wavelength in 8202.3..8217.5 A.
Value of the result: 116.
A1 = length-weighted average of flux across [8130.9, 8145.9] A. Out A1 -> 118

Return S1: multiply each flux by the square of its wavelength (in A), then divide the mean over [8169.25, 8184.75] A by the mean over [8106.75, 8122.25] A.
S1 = 1.02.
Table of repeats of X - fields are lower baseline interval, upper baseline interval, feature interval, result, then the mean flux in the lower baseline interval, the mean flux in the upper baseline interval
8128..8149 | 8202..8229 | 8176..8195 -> 0.81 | 117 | 115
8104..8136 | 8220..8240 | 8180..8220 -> 0.68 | 115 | 114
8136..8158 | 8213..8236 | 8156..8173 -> 0.36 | 116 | 113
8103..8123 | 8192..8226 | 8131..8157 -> -0.57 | 114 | 113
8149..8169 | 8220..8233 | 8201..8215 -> -0.28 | 113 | 115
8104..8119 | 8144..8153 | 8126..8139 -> -0.25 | 114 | 115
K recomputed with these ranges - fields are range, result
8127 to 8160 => 112.1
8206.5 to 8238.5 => 109.9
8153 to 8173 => 109.6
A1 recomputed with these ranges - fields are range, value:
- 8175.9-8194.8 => 111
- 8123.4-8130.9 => 115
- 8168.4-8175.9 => 116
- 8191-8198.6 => 108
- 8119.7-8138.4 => 116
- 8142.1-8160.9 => 115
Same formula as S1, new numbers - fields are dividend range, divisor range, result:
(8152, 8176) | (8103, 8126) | 1.00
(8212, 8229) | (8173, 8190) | 1.01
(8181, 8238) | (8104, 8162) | 1.00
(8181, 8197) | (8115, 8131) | 0.97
